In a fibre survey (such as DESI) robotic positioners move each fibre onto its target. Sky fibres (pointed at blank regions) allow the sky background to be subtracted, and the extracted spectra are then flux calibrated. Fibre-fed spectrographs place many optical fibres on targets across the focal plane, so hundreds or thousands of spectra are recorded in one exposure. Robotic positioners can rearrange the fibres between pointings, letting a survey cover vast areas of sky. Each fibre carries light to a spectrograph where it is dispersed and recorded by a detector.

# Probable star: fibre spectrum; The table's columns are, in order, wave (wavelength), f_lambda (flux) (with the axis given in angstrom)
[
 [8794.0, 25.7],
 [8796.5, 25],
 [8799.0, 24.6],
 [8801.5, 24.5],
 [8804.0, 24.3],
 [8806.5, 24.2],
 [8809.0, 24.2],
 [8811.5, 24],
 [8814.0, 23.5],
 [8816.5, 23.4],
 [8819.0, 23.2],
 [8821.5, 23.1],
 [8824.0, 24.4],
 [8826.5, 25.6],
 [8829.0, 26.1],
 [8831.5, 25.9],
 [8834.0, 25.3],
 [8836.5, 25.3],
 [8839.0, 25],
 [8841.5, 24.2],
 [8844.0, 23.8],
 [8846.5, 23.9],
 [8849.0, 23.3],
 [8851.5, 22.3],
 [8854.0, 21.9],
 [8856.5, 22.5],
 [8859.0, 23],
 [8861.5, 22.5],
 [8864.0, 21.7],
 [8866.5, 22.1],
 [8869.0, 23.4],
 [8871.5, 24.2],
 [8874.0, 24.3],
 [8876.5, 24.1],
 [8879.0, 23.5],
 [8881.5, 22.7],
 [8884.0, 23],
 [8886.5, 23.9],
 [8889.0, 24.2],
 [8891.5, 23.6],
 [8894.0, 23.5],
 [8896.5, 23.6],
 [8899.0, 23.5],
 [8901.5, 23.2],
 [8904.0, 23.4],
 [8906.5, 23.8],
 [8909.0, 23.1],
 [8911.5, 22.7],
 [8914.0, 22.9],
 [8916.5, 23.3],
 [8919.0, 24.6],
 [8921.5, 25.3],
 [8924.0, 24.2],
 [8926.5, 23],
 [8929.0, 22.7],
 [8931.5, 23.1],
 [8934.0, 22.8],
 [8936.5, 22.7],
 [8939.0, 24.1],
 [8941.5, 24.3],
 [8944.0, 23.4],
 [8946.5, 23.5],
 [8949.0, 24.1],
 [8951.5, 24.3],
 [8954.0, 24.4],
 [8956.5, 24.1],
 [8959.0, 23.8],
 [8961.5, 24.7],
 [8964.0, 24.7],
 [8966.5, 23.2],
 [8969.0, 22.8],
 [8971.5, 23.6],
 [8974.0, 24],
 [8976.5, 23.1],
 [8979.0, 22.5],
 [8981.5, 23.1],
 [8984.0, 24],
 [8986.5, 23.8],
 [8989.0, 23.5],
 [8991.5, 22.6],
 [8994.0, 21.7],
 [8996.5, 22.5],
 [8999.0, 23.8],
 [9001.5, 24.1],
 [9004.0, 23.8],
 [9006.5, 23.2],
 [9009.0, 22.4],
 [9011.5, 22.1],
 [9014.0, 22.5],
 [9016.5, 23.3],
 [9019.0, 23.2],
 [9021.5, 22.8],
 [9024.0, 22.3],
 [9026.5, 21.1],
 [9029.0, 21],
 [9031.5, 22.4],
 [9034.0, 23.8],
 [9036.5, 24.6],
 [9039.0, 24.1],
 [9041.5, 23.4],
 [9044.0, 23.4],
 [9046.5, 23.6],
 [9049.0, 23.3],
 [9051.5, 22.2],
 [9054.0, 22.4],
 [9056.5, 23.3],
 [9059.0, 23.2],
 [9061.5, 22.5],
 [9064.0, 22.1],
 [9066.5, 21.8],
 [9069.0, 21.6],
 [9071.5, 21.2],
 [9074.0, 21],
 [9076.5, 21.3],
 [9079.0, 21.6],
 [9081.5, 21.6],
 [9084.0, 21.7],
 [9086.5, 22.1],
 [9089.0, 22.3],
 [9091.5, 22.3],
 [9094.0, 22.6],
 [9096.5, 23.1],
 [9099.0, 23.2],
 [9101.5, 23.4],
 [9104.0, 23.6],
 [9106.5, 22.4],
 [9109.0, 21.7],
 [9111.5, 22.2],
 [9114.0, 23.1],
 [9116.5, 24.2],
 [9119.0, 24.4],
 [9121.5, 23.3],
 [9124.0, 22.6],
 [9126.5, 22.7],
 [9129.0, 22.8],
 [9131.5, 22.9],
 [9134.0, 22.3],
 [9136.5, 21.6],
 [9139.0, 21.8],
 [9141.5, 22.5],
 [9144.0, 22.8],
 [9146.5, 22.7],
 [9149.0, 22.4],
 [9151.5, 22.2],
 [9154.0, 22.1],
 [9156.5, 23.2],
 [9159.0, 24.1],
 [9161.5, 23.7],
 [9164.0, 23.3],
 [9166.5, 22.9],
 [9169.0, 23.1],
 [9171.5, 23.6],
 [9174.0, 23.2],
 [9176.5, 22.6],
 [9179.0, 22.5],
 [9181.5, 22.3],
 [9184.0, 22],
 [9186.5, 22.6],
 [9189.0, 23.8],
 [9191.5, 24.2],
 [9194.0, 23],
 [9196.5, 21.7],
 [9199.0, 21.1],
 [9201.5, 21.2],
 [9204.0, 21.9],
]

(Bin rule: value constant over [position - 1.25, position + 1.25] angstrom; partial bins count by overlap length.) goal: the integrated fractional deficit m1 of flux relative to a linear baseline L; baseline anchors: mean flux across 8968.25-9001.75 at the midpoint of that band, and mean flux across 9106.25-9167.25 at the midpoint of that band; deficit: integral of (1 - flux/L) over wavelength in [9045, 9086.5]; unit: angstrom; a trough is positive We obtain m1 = 1.5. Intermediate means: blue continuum 23.2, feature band 22.2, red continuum 22.8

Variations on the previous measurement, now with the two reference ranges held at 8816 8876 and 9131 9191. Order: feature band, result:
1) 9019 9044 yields 0.3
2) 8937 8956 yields -0.4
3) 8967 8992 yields 0.0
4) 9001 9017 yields 0.2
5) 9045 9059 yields 0.1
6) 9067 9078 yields 0.8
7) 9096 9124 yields -0.2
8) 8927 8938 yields 0.3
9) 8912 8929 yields -0.1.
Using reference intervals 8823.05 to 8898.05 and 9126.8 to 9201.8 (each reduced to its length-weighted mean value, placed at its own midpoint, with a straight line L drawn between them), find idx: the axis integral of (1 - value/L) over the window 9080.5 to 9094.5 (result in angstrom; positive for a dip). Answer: 0.54 angstrom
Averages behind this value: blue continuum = 23.8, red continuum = 22.7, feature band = 22.1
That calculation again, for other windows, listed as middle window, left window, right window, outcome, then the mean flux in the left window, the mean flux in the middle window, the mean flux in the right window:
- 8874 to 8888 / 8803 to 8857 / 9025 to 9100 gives 0.12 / 24.1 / 23.5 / 22.5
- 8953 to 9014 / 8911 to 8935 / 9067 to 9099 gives -1.27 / 23.5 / 23.4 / 21.9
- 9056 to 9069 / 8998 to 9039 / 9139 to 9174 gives 0.28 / 22.9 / 22.4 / 22.9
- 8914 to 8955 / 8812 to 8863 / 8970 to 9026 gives -0.55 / 23.9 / 23.7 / 23.1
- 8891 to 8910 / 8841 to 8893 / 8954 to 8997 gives -0.14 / 23.2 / 23.5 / 23.4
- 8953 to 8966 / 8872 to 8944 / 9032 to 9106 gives -0.57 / 23.5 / 24.3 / 22.6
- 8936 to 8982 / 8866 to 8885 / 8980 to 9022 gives -1.03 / 23.5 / 23.7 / 23.1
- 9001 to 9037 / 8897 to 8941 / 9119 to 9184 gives 0.60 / 23.5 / 22.8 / 22.8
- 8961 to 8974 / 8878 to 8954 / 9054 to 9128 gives -0.30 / 23.5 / 23.8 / 22.5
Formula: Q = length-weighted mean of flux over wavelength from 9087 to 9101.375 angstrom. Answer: 22.7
